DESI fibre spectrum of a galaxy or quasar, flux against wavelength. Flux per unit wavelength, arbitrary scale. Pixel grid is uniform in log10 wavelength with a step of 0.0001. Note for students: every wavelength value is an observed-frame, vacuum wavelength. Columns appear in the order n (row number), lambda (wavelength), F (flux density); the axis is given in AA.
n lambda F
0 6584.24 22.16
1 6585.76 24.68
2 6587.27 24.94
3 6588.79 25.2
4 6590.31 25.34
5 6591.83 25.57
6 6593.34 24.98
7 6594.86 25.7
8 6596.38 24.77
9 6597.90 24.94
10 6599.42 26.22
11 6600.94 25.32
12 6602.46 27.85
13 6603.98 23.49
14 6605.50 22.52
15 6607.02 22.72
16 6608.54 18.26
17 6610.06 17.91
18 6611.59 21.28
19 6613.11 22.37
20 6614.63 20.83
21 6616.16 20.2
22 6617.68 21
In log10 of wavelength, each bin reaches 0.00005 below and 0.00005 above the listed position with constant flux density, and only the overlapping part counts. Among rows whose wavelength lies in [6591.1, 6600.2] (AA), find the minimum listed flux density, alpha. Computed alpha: 24.77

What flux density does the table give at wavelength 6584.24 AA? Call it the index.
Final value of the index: 22.16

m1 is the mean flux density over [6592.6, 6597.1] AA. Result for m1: 25.1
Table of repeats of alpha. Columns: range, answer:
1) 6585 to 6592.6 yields 24.68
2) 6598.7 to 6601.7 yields 25.32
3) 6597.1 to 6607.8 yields 22.52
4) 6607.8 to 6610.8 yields 17.91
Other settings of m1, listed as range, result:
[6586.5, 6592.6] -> 25.3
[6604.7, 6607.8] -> 22.6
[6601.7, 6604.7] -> 25.7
